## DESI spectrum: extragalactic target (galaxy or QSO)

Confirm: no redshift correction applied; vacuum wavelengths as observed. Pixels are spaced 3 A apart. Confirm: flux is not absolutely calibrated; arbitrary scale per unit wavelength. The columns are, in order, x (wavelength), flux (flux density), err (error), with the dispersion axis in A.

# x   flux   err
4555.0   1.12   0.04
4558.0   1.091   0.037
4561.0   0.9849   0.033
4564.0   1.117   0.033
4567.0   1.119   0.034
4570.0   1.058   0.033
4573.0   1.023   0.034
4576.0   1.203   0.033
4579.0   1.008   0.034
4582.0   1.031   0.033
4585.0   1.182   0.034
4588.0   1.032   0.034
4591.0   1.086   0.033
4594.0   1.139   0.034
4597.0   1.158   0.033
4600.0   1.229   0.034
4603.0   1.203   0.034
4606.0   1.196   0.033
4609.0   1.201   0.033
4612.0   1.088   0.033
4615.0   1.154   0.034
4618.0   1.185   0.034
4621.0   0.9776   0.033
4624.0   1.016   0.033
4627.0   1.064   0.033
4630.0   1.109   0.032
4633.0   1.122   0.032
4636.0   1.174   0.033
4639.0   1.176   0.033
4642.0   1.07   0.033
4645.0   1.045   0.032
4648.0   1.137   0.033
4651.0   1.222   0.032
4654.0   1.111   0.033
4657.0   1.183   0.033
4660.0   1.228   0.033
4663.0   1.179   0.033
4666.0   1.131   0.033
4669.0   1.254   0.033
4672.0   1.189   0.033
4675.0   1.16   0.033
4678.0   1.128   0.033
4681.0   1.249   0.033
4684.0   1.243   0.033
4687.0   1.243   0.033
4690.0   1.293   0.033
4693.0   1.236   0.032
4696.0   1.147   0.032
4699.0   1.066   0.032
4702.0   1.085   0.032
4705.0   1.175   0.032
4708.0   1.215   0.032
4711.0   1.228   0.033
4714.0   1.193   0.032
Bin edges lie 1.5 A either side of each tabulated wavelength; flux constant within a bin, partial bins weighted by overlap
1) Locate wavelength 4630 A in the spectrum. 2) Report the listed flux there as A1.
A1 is 1.109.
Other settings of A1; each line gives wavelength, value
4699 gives 1.066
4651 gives 1.222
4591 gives 1.086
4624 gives 1.016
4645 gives 1.045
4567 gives 1.119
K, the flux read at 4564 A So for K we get 1.117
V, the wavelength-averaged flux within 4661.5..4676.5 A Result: 1.18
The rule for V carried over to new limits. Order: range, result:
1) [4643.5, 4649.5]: 1.09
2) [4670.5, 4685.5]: 1.19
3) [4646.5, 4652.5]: 1.18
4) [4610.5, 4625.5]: 1.08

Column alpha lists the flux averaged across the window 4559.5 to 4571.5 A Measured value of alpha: 1.07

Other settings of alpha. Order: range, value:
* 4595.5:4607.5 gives 1.2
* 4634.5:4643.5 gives 1.14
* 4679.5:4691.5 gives 1.26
